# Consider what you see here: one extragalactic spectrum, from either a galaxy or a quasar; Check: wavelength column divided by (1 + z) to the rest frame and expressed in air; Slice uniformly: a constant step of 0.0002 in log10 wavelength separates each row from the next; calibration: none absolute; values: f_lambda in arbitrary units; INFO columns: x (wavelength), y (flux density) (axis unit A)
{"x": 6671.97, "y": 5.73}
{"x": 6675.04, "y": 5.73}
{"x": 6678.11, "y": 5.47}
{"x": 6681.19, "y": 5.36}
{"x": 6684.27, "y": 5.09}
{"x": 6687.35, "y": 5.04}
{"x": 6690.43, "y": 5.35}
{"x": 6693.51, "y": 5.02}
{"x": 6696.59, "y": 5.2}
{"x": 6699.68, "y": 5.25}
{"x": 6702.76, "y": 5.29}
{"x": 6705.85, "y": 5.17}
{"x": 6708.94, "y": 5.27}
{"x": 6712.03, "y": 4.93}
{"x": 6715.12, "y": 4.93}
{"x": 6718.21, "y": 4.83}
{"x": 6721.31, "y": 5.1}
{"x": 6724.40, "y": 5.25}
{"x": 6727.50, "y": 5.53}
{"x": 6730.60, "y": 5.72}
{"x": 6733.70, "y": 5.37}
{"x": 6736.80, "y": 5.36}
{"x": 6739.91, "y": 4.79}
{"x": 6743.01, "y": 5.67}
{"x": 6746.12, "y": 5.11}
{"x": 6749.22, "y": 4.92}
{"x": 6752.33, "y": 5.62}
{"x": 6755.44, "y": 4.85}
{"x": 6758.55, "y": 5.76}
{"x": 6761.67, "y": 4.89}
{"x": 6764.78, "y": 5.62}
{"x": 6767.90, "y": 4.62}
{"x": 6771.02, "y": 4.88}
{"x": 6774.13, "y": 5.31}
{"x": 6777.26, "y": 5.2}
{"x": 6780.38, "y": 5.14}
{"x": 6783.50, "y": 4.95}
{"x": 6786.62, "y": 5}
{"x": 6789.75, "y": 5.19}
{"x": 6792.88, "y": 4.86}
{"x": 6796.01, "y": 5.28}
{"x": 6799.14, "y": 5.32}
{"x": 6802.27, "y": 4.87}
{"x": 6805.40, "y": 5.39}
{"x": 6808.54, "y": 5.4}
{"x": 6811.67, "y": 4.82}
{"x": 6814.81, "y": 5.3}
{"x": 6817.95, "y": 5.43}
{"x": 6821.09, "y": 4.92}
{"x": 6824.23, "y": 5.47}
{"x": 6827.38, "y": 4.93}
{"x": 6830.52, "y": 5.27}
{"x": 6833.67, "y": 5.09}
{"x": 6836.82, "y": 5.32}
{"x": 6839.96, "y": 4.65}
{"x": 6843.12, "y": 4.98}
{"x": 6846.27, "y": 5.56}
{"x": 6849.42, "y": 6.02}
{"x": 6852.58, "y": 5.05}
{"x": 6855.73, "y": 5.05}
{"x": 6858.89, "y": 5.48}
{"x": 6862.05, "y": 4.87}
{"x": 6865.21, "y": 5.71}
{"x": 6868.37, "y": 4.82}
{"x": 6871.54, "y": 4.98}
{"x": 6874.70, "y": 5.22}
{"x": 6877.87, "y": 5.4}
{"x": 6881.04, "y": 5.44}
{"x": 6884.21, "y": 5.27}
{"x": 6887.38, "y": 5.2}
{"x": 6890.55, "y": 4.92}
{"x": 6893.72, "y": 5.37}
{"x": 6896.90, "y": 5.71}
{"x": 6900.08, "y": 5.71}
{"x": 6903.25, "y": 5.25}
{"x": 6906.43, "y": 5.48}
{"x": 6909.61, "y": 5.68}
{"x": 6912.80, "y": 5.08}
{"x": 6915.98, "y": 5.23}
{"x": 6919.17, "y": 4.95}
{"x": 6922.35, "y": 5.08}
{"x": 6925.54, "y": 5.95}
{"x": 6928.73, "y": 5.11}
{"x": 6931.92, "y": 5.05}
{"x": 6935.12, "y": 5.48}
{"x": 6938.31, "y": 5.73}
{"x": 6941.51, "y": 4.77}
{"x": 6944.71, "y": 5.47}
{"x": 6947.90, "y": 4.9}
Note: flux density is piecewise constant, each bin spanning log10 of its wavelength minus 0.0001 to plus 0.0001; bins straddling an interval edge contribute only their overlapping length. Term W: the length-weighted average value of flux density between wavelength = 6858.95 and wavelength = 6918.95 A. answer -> 5.29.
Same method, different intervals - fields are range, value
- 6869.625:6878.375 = 5.16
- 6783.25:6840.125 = 5.15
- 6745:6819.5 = 5.16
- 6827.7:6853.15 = 5.23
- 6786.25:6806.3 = 5.13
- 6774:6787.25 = 5.11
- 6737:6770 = 5.19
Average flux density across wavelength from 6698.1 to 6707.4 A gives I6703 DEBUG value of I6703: 5.23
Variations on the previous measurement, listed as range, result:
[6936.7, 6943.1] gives 5.25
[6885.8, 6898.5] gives 5.3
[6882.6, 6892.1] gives 5.13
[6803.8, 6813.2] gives 5.21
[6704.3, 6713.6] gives 5.12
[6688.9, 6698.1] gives 5.19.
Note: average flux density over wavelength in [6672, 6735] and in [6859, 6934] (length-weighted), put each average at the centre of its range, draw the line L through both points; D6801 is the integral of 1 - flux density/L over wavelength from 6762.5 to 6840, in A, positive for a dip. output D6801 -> 2.0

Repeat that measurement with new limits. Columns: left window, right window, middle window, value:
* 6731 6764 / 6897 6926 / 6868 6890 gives 0.63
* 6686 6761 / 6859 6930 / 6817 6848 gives 0.64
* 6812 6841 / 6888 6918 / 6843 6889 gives -0.15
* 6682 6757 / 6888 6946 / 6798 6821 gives 0.26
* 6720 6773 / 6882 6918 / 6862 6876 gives 0.48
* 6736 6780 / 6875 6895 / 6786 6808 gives 0.24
